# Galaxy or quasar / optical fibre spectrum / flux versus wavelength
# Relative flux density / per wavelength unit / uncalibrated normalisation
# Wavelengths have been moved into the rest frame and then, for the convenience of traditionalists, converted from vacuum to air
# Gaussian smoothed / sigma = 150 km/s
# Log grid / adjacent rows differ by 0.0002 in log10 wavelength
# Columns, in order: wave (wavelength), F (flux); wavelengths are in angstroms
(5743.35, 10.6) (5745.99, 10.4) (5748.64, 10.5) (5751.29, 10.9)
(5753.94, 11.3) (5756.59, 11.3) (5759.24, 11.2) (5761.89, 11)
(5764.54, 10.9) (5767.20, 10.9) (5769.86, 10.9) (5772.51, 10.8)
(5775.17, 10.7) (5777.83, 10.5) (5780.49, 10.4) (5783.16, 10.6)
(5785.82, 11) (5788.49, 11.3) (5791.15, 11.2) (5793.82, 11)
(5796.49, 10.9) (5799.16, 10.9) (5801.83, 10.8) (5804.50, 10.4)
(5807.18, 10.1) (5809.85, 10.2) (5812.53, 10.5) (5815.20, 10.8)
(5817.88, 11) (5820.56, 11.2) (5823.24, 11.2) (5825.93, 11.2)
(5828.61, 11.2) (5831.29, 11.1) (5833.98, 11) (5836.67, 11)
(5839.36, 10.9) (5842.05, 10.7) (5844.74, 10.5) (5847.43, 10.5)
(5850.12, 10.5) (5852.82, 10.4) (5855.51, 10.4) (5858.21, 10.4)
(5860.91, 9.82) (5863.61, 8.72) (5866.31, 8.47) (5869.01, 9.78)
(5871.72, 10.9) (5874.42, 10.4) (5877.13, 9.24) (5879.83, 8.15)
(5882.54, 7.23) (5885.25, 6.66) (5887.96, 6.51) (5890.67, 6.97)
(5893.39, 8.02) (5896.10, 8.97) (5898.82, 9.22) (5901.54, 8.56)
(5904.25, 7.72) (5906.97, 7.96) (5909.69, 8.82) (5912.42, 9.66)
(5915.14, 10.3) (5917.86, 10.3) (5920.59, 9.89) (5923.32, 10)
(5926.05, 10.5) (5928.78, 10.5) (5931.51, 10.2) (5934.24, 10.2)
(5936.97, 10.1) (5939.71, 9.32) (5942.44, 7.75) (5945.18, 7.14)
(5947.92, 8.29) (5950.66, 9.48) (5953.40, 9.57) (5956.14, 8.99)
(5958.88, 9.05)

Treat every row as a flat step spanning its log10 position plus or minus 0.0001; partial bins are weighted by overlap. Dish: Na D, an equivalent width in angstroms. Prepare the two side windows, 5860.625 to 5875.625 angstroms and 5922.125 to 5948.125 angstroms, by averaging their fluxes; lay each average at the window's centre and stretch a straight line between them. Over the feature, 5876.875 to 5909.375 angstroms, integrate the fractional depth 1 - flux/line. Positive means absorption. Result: 5.6 angstroms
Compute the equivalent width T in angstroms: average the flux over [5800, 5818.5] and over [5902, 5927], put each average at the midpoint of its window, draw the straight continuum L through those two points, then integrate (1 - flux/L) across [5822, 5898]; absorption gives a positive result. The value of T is 2.7 angstroms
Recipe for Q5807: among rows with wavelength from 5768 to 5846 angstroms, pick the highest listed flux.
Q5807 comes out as 11.3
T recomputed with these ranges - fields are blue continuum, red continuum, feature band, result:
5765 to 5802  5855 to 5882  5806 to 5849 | -2.8 angstroms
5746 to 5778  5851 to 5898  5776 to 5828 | -3.2 angstroms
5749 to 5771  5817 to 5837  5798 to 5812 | 0.8 angstroms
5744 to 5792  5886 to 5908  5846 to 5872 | -3.3 angstroms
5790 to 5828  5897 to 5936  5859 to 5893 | 4.9 angstroms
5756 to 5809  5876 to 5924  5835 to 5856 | -2.2 angstroms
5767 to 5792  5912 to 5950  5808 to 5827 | -0.6 angstroms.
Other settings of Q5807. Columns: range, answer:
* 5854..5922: 10.9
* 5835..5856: 11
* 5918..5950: 10.5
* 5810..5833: 11.2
